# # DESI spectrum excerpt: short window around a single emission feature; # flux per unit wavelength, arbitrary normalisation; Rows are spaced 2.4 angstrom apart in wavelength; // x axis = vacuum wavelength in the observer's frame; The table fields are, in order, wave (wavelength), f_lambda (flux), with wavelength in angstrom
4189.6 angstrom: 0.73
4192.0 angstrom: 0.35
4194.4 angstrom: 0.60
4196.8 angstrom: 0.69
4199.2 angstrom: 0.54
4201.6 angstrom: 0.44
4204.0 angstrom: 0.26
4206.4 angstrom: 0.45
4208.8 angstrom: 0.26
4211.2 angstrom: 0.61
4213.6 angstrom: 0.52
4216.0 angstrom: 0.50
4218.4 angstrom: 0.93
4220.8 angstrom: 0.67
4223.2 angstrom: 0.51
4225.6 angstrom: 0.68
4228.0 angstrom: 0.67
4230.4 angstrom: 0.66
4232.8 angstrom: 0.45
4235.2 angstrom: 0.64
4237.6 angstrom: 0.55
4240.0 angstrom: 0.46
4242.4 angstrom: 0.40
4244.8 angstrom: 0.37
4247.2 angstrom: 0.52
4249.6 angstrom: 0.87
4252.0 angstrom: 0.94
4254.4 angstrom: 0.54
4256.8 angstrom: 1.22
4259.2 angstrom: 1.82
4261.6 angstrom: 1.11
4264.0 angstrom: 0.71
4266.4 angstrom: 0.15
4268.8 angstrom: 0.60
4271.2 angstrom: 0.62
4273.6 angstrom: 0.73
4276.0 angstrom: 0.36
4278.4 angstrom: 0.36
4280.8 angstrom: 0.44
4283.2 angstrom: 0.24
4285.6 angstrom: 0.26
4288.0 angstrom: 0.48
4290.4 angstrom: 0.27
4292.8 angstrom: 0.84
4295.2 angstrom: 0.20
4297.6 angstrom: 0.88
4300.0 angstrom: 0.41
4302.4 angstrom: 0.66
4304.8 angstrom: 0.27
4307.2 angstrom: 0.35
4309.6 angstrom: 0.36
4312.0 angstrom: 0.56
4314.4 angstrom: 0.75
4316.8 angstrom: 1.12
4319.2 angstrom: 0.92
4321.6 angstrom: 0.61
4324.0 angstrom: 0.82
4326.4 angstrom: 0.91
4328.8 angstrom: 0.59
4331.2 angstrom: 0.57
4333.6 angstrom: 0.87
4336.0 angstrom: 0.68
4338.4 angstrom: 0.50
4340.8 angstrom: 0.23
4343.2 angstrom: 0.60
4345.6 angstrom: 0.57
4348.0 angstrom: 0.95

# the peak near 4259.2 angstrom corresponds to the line [O II]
